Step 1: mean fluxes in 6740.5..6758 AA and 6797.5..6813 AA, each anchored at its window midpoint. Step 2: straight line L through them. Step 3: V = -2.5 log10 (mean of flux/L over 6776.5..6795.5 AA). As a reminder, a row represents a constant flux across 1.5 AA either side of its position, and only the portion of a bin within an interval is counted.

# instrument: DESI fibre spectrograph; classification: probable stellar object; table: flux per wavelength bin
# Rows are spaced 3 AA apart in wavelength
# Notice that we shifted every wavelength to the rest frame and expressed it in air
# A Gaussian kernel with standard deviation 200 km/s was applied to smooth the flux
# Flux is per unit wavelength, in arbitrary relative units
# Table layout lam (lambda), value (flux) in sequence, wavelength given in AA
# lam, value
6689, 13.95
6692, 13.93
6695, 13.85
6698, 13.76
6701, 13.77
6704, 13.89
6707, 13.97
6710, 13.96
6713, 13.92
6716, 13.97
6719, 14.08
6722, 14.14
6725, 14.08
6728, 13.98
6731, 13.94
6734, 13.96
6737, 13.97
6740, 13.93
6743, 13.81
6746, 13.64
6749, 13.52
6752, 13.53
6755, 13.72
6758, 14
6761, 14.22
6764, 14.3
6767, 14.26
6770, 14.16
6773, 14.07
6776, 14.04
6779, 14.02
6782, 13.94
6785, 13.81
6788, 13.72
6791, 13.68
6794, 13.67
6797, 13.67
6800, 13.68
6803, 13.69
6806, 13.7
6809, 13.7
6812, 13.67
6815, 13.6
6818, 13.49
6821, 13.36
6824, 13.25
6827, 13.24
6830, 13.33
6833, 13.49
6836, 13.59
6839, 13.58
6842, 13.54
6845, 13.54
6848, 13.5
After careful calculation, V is -0.01 mag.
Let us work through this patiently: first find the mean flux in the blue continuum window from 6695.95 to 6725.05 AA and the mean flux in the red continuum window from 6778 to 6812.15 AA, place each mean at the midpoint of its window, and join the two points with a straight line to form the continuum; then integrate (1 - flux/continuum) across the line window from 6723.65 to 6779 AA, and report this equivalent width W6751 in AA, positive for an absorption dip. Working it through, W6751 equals -0.4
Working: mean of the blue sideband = 13.9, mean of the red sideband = 13.7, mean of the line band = 14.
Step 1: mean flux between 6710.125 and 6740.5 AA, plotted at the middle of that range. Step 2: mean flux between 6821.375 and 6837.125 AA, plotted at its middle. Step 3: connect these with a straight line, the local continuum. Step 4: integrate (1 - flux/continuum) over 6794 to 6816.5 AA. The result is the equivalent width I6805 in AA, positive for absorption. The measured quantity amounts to -0.3 AA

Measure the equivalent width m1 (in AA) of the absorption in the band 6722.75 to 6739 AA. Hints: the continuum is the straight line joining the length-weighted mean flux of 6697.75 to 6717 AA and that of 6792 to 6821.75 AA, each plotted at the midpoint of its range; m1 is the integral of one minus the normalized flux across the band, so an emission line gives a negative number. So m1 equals -0.2 AA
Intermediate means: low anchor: 13.9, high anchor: 13.6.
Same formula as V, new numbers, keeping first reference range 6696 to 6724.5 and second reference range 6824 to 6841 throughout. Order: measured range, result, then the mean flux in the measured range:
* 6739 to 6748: 0.00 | 13.8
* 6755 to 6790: -0.03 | 14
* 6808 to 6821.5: -0.01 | 13.6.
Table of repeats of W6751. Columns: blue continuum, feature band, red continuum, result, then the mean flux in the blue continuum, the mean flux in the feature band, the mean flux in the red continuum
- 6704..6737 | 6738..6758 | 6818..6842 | 0.2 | 14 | 13.7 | 13.4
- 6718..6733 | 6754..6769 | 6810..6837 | -0.3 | 14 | 14.1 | 13.4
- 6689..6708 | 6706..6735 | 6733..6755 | -0.4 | 13.9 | 14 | 13.8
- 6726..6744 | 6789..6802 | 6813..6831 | -0.1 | 13.9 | 13.7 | 13.4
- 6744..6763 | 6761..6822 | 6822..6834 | -1.2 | 13.8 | 13.8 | 13.3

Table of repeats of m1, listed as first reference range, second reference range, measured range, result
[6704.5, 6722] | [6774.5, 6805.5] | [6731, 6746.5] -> 0.04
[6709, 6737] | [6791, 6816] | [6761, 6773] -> -0.34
